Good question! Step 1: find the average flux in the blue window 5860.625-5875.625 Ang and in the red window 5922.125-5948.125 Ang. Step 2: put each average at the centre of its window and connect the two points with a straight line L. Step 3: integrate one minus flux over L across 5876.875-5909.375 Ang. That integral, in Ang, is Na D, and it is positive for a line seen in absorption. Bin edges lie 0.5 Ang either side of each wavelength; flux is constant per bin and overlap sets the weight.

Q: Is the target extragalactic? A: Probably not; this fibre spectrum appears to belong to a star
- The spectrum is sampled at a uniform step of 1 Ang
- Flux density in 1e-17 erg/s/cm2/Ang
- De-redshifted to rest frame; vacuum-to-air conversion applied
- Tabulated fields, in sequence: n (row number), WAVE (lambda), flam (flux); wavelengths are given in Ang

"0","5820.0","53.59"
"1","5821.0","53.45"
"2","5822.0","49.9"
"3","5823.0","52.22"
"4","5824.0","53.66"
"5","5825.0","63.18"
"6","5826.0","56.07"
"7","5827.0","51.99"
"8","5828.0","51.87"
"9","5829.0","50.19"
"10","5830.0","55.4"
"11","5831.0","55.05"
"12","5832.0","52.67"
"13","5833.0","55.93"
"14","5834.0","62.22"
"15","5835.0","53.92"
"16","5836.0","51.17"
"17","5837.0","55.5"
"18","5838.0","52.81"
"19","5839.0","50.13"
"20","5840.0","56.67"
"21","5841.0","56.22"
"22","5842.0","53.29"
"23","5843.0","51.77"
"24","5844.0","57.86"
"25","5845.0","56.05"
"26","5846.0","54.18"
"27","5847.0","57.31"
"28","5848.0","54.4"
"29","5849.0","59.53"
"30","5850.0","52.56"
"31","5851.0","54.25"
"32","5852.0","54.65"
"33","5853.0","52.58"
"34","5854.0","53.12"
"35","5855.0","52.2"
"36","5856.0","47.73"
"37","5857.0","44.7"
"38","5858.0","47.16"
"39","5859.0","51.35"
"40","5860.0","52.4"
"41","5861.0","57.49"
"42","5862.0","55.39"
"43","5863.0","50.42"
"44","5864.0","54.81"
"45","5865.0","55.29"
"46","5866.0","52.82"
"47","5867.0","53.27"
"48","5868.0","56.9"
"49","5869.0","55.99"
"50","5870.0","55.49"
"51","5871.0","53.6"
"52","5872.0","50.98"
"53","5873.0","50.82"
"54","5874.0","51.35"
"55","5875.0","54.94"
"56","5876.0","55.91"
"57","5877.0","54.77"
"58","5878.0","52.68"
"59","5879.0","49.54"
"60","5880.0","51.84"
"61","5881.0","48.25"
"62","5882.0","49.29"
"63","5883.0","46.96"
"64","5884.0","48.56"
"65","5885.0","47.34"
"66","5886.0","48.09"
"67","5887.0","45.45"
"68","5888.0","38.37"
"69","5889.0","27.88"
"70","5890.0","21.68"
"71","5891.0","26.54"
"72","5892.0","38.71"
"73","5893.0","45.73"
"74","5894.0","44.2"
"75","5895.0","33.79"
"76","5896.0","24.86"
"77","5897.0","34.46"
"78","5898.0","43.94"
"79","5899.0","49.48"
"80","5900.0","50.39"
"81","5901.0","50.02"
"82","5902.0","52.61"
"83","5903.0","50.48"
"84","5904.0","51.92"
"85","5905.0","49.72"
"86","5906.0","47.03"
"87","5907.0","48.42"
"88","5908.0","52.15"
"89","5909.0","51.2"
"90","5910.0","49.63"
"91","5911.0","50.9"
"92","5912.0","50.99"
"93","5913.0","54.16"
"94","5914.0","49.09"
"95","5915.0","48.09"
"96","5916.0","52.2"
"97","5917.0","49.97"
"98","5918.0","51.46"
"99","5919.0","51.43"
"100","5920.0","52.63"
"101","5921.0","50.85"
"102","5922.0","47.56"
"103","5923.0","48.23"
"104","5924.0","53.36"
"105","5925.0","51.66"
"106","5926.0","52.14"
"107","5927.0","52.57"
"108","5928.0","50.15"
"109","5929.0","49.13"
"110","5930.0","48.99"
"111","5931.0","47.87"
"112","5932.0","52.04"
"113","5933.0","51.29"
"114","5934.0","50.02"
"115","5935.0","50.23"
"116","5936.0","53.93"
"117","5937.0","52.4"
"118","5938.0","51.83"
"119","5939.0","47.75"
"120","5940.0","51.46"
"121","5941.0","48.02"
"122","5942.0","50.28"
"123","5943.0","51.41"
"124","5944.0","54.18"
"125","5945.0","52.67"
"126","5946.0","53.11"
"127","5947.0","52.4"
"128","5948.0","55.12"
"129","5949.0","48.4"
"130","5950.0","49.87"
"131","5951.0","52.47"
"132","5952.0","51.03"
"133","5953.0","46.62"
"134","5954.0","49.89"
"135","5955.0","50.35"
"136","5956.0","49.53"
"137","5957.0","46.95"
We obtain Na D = 5.10 Ang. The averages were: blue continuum 54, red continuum 51.1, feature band 44.6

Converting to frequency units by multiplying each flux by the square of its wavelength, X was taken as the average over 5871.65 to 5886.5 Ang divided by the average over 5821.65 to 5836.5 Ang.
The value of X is 0.9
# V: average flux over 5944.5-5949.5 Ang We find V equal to 52.3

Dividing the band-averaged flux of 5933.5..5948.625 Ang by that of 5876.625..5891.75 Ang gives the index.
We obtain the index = 1.18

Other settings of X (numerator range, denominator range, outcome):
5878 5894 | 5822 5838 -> 0.80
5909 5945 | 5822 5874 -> 0.97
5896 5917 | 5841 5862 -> 0.93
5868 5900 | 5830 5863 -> 0.86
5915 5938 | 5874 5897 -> 1.19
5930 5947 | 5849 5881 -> 0.99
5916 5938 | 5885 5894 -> 1.37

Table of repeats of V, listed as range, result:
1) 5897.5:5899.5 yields 46.7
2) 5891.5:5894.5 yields 42.9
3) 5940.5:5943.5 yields 49.9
